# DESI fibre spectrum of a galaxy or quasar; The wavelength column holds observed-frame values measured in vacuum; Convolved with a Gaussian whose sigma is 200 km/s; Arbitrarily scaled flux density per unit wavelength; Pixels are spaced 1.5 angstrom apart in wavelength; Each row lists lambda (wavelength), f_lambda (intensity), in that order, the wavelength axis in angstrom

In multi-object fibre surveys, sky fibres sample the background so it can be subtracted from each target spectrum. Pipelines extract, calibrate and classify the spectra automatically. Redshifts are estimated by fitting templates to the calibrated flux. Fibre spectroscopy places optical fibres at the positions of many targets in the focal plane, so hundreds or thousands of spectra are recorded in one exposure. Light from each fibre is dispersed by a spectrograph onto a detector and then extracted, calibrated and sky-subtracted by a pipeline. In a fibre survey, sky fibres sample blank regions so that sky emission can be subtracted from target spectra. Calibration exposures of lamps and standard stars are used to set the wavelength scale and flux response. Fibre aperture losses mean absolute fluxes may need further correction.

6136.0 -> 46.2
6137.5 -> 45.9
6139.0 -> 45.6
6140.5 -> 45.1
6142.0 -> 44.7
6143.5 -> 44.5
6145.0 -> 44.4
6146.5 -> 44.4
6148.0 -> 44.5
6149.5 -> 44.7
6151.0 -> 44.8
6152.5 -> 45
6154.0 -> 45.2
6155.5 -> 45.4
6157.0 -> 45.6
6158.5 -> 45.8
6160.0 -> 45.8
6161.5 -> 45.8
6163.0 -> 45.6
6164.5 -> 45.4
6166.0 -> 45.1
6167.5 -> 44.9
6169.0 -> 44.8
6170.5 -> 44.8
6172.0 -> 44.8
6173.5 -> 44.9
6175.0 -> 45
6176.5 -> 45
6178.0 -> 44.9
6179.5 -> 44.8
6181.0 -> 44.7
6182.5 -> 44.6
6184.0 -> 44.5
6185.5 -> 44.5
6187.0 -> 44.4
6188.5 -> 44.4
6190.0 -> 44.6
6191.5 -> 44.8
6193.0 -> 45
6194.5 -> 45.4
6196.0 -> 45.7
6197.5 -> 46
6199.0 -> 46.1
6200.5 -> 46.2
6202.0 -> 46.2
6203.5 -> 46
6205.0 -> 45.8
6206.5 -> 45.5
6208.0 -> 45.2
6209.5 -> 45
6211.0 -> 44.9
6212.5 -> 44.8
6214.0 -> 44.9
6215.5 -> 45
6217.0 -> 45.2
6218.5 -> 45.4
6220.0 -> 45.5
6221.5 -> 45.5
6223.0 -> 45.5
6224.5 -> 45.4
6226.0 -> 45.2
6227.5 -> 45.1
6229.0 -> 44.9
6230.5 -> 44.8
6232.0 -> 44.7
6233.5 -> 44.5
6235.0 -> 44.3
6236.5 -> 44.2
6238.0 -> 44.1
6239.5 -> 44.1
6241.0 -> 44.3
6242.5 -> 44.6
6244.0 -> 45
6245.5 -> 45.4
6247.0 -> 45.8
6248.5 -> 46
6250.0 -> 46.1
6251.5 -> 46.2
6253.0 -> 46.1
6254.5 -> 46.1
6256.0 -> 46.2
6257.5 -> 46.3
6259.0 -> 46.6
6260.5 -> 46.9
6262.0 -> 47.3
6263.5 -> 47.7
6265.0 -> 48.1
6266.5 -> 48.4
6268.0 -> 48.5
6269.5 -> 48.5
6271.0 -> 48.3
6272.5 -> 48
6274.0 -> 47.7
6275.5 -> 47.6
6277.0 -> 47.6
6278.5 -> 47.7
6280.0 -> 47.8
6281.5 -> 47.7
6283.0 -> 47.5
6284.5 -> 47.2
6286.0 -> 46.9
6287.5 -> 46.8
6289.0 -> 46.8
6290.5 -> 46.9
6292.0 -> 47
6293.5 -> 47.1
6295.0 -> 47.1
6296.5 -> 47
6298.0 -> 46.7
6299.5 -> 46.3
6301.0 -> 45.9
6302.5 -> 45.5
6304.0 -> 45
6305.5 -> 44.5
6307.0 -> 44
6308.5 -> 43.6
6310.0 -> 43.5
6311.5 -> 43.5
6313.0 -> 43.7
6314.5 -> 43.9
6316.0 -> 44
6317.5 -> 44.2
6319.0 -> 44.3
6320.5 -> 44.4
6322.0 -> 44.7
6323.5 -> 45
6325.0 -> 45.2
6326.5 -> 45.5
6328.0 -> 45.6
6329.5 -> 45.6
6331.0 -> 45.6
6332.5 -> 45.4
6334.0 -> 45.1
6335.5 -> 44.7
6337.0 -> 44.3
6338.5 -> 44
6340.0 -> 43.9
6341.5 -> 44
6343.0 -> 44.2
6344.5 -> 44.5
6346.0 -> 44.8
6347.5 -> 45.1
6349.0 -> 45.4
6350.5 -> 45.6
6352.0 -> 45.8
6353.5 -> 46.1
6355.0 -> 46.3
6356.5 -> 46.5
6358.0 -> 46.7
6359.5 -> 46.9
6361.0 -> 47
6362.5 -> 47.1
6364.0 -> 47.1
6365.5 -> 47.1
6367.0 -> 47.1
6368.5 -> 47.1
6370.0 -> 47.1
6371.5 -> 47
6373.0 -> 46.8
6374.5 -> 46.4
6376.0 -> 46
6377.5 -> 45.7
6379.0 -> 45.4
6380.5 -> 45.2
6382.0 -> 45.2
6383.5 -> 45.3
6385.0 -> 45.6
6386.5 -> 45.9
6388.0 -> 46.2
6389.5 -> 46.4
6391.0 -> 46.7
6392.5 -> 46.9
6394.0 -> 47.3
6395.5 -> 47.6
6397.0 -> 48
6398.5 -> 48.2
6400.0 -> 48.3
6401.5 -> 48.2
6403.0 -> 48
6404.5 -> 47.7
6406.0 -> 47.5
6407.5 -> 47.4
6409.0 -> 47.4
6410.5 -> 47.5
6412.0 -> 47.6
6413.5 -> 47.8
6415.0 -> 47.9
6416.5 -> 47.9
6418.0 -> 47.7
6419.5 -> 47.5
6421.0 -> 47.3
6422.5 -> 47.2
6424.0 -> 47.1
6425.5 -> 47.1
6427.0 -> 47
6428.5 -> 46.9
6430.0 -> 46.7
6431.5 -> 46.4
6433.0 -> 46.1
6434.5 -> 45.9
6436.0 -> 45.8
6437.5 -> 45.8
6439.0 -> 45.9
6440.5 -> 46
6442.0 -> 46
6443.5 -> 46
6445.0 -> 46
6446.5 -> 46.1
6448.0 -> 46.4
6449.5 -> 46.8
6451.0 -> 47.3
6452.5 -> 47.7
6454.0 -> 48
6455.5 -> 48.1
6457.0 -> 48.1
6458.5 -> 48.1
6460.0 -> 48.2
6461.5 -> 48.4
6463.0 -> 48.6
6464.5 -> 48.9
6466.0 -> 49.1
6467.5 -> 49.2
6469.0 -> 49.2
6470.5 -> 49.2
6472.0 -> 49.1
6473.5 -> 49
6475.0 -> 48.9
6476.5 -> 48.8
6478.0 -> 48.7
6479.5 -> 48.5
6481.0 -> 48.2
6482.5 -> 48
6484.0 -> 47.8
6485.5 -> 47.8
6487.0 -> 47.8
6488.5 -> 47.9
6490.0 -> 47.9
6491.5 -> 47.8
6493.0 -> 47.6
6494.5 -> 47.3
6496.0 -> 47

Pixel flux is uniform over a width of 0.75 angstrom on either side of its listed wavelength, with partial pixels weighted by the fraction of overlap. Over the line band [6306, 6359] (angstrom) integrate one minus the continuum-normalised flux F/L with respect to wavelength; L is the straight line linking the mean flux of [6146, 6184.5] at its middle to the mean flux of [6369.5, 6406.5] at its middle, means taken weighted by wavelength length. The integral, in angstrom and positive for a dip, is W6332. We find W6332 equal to 1.7 angstrom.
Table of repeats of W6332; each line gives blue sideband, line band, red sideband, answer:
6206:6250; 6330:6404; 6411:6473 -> 0.6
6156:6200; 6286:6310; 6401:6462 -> 0.0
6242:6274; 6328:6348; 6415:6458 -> 0.9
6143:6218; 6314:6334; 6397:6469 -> 0.6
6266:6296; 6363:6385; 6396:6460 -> 0.5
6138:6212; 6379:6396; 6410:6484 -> 0.3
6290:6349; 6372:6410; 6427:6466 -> -0.5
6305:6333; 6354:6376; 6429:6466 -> -0.7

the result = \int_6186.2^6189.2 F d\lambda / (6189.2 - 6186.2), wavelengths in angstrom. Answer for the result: 44.4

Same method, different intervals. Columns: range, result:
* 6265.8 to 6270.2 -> 48.5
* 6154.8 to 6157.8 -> 45.5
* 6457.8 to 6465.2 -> 48.4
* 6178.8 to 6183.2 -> 44.7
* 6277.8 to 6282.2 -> 47.7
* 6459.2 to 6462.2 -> 48.3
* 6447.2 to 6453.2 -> 47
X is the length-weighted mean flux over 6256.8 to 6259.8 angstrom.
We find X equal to 46.5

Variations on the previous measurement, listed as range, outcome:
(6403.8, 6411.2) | 47.5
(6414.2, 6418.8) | 47.8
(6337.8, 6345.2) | 44.1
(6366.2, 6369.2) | 47.1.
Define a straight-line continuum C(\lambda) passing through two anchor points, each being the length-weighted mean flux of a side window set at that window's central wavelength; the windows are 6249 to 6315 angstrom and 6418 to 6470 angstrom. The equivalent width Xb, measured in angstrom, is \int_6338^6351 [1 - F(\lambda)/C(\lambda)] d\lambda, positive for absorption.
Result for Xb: 0.6 angstrom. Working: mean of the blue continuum 46.5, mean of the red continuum 47.2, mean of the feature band 44.6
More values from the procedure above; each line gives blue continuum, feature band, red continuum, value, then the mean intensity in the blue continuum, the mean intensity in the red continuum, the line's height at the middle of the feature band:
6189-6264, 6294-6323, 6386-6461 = 0.80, 45.4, 47.1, 46.1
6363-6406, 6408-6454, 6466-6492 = 0.74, 46.8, 48.5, 47.6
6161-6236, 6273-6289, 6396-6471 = -0.52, 45.1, 47.4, 45.9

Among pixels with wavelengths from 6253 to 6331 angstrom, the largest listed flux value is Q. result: 48.5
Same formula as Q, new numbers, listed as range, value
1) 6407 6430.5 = 47.9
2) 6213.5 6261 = 46.9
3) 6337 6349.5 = 45.4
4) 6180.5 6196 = 45.7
